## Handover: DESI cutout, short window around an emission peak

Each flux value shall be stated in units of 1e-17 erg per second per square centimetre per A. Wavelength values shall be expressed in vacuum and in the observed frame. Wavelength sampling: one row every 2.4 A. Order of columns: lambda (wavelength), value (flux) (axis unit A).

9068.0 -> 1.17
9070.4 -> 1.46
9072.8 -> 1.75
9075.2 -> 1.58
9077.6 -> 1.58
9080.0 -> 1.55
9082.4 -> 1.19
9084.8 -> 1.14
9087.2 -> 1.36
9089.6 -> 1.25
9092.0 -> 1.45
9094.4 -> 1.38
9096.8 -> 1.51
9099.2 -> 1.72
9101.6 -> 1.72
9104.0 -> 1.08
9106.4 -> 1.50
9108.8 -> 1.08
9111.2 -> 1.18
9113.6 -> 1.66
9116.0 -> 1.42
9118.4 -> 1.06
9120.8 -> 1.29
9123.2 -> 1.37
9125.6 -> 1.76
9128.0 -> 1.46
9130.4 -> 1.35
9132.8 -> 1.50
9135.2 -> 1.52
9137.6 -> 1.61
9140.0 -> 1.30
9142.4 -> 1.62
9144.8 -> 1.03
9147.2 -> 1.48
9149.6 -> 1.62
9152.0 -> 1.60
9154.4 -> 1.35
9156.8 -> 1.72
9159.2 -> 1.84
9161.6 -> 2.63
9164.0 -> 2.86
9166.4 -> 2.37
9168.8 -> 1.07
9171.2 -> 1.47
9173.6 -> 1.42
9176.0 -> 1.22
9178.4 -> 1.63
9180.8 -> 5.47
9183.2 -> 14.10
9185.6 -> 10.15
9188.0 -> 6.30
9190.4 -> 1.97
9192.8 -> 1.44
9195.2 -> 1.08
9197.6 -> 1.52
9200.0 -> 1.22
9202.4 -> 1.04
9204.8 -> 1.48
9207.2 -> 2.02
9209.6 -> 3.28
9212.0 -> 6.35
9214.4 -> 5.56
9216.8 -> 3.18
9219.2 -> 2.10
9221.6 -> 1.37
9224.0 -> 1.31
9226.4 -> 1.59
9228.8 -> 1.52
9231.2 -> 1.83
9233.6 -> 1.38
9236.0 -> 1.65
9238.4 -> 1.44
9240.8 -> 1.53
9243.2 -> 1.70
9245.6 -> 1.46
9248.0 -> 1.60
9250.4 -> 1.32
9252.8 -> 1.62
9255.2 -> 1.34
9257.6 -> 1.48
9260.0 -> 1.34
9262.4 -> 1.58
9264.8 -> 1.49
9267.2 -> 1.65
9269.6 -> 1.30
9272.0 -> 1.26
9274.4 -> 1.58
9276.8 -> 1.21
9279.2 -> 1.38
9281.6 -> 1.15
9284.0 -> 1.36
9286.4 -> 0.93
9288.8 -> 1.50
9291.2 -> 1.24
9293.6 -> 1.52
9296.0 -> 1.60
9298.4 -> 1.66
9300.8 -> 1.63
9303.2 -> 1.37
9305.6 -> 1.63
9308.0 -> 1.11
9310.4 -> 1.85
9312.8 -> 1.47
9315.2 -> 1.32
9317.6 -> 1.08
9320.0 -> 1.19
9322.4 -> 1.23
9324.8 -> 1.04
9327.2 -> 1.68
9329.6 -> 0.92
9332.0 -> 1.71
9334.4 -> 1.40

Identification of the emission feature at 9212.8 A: [N II] 6583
